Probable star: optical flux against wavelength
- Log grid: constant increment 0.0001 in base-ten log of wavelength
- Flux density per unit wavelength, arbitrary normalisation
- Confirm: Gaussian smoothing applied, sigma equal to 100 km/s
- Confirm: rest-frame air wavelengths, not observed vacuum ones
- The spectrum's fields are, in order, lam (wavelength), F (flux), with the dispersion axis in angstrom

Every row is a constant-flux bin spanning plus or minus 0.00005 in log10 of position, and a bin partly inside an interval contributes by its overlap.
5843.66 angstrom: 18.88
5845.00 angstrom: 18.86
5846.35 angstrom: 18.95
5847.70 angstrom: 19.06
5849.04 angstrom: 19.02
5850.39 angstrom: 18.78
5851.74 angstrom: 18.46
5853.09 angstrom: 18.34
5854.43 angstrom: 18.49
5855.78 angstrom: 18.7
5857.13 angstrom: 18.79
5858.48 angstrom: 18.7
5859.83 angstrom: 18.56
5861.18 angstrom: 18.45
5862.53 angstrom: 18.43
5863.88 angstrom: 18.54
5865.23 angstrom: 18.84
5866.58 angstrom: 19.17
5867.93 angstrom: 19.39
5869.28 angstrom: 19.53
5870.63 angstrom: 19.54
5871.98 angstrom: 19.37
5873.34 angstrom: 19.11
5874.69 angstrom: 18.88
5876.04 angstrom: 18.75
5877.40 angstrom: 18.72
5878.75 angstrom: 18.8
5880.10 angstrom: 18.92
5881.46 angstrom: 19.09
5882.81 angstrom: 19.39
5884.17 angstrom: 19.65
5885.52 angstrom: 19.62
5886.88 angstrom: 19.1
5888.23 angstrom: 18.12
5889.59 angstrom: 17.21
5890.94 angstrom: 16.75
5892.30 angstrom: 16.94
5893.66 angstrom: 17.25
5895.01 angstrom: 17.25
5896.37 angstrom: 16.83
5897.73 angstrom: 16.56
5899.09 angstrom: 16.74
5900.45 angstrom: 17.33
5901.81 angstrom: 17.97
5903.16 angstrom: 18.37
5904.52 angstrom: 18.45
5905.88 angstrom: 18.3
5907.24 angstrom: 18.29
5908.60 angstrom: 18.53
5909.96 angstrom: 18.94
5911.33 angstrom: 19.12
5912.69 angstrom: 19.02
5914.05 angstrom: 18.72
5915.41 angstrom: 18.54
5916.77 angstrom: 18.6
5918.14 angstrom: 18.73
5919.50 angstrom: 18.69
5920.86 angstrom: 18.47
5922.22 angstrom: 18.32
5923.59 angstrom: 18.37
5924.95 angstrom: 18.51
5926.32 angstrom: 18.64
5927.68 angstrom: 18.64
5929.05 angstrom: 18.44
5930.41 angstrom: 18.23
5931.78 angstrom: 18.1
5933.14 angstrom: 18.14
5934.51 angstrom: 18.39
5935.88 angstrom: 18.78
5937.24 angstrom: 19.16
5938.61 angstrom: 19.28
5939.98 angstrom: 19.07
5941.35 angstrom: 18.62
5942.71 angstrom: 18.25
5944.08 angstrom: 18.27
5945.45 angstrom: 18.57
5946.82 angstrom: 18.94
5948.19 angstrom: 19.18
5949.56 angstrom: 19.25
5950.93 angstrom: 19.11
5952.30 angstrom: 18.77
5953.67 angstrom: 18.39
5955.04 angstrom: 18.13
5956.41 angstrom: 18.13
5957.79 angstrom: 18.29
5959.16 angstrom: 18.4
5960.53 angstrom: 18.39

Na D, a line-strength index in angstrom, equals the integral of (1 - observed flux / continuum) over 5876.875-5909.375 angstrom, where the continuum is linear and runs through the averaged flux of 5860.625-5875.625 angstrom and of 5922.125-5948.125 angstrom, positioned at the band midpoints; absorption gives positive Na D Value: 1.3 angstrom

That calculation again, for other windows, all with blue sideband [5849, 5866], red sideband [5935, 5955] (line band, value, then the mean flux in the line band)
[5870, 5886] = -0.4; 19.1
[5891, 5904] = 1.0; 17.2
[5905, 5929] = 0.2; 18.6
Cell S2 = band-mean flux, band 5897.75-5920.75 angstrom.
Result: 18.3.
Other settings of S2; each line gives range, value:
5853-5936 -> 18.5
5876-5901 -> 18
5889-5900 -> 16.9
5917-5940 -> 18.6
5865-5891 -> 19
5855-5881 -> 18.9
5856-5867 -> 18.7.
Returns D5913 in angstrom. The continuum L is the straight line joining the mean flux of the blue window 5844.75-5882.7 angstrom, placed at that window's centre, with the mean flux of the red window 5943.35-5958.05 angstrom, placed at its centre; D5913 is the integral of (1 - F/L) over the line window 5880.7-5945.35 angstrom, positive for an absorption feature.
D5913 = 1.4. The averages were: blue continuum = 18.9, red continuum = 18.6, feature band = 18.3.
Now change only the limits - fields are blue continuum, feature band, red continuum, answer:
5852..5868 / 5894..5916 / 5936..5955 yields 0.8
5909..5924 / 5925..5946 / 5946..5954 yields 0.3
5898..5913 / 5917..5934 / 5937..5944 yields 0.1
